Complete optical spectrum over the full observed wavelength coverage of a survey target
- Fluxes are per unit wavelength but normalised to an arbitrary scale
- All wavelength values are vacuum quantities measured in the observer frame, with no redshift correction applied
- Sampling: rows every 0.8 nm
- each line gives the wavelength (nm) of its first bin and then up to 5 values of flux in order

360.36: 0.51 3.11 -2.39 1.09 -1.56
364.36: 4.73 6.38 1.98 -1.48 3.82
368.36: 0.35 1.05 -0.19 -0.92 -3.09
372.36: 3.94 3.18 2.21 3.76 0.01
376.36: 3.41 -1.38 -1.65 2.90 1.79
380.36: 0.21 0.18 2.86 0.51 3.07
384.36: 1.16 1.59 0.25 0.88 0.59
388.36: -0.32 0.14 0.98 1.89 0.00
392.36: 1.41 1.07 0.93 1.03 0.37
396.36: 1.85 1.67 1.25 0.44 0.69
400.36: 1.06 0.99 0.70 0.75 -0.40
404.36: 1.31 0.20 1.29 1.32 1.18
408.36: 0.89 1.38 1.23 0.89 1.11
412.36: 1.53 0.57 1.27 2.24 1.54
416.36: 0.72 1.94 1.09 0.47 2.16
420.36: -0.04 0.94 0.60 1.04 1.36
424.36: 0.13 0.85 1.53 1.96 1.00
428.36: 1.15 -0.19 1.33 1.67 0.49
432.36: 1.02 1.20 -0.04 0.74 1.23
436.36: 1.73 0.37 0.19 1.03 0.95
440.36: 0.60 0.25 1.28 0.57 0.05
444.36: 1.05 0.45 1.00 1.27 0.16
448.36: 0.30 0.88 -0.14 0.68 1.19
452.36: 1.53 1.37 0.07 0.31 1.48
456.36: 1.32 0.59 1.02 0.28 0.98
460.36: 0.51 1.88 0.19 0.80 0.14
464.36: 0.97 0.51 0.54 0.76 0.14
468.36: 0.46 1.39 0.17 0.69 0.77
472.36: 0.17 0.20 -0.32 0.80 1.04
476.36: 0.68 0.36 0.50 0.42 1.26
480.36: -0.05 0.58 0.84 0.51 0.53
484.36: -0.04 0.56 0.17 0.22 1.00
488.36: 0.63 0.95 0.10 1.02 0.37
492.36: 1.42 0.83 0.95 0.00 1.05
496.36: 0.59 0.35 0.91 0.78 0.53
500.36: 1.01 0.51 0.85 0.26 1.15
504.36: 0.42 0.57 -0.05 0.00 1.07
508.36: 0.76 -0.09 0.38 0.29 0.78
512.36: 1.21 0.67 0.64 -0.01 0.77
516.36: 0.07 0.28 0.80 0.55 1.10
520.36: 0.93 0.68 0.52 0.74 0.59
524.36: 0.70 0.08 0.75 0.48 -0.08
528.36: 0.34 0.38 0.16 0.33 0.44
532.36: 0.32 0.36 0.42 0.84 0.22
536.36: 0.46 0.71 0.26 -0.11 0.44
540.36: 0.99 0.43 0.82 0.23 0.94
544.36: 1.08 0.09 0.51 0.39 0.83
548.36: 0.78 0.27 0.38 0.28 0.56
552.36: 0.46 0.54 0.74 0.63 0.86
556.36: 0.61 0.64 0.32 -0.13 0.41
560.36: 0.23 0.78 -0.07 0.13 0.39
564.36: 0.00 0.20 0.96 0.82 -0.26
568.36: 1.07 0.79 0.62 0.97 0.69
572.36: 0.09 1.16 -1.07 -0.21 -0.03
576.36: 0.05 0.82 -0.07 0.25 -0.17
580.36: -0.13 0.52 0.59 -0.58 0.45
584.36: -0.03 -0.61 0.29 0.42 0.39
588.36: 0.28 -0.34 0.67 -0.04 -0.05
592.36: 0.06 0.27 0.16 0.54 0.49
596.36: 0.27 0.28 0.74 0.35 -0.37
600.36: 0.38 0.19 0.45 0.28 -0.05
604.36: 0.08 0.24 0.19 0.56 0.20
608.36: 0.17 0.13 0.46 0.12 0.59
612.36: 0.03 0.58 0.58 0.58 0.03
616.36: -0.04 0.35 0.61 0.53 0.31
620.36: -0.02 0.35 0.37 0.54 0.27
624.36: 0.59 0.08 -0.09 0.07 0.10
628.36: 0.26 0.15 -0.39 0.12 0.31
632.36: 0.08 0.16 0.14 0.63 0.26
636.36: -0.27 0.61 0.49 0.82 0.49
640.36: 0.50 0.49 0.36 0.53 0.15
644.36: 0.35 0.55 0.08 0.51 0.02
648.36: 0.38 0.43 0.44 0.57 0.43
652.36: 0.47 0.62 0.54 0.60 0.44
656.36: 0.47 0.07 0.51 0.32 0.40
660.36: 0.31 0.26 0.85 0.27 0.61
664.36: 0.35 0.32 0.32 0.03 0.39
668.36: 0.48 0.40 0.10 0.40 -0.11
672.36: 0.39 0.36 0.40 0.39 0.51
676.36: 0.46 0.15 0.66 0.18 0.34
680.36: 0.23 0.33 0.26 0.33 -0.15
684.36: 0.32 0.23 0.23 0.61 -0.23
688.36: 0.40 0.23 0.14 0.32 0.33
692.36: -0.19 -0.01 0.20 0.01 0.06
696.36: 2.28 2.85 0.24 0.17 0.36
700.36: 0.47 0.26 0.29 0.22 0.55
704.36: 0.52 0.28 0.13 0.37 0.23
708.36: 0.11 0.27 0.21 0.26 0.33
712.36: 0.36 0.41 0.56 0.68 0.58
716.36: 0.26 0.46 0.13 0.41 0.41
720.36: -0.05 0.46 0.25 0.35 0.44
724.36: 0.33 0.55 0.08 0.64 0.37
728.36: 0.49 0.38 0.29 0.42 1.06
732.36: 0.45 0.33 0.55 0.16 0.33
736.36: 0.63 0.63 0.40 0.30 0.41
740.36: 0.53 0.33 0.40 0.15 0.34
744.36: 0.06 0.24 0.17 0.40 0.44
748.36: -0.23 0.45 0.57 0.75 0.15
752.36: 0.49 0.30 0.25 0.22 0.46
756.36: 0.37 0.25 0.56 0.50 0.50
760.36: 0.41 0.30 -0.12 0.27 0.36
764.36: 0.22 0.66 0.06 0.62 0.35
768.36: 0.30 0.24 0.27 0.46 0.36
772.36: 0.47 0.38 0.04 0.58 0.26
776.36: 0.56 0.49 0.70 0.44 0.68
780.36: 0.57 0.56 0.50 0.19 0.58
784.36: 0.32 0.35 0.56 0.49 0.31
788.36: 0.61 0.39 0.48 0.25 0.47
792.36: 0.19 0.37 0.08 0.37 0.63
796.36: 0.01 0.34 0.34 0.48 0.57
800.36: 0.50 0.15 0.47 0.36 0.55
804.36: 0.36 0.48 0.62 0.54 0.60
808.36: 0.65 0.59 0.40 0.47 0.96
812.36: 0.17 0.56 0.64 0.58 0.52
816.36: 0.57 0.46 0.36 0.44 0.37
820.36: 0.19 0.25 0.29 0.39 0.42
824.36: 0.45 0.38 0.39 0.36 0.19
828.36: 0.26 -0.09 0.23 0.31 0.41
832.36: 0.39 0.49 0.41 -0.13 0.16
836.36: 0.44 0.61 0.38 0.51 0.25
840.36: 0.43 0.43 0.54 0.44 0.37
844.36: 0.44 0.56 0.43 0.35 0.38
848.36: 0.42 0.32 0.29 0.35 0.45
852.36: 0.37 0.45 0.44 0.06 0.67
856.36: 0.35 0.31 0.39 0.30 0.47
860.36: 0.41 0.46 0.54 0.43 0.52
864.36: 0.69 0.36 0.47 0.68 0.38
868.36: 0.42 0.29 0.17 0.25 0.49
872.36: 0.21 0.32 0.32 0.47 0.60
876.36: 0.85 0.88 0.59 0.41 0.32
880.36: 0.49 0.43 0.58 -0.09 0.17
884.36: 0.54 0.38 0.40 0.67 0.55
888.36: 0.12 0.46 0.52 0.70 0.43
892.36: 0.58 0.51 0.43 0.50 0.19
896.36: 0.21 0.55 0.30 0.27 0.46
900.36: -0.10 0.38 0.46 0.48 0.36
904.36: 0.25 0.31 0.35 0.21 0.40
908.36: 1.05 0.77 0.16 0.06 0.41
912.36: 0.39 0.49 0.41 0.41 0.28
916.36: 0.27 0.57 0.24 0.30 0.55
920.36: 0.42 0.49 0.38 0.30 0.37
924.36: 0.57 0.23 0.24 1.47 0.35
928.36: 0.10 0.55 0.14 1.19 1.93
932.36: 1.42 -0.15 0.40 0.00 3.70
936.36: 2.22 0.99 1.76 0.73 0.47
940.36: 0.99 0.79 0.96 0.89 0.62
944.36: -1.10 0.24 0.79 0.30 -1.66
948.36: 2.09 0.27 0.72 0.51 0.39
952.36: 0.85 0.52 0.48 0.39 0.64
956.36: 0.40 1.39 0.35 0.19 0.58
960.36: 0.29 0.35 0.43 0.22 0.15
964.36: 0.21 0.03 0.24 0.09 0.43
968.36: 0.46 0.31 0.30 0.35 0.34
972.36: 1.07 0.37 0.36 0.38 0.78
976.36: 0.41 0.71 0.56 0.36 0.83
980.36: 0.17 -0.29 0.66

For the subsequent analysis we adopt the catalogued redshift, 0.869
